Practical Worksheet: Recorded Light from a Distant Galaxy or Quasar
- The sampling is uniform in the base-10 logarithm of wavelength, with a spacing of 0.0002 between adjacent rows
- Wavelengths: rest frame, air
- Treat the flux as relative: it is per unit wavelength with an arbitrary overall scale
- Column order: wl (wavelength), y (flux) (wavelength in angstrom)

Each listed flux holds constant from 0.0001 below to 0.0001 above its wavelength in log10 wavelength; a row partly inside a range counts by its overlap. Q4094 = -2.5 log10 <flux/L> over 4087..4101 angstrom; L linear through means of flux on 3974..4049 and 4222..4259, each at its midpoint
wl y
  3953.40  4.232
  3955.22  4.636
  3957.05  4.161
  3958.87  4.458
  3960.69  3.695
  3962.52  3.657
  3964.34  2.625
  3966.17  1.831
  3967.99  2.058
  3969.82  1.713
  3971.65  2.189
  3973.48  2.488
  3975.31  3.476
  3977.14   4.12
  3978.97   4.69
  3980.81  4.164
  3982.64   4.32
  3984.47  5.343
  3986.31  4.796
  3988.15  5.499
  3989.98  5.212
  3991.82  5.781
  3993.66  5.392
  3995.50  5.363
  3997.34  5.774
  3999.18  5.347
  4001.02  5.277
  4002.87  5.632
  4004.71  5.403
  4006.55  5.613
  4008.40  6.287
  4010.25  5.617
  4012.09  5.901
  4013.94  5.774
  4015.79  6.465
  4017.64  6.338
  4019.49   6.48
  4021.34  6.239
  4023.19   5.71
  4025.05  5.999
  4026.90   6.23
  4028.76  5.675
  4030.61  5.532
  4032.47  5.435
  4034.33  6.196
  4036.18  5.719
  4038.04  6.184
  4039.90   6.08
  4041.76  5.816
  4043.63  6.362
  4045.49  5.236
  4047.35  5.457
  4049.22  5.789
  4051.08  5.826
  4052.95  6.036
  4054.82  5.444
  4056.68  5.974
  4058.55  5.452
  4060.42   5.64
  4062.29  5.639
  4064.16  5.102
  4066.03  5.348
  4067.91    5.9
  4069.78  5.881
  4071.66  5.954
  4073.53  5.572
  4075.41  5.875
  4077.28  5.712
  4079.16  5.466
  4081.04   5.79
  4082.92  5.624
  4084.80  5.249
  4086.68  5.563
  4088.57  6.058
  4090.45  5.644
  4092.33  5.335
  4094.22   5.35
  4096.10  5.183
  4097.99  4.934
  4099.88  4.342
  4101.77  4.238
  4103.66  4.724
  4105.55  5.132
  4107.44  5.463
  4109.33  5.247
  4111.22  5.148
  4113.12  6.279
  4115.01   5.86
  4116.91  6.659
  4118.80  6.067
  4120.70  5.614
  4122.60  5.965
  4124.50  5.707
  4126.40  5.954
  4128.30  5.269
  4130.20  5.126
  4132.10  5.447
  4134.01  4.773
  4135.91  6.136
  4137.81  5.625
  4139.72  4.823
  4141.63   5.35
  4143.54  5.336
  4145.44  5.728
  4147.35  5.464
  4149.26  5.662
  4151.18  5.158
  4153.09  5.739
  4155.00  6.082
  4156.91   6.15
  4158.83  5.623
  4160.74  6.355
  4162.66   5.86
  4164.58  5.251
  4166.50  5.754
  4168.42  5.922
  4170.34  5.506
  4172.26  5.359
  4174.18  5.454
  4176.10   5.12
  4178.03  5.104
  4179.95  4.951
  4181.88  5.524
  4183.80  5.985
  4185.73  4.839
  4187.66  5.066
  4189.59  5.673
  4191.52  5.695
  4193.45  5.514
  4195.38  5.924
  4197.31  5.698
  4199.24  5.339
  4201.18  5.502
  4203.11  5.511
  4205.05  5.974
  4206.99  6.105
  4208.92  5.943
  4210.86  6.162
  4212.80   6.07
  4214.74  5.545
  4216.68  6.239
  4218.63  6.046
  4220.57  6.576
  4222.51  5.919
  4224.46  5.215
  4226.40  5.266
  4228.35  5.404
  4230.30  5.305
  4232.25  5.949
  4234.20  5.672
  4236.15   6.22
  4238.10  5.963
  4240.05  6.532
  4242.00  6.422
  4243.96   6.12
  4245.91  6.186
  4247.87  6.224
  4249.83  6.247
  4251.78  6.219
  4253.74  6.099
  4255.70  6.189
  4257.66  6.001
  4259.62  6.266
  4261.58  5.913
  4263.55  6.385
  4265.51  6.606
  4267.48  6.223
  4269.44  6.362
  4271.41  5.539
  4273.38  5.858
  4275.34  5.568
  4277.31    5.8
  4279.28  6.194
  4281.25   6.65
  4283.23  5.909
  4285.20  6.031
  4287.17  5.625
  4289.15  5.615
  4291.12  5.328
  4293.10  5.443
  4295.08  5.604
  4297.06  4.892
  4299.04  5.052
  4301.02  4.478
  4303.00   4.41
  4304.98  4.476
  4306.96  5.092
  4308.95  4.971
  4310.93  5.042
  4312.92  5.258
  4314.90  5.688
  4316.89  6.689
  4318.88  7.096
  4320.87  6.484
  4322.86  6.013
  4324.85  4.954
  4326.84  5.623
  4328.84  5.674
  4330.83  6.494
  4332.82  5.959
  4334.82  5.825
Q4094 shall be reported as 0.08 mag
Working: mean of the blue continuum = 5.54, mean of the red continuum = 5.96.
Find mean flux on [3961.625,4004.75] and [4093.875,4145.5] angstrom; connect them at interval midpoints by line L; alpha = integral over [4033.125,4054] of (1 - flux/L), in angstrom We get -4.9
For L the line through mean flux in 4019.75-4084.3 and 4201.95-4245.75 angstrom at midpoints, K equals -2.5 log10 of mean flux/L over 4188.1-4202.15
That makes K 0.06 mag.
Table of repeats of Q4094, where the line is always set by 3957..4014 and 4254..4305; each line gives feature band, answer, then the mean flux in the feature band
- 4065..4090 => -0.168 mag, 5.69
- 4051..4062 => -0.193 mag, 5.72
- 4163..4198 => -0.031 mag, 5.47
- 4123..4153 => -0.067 mag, 5.46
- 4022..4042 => -0.248 mag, 5.88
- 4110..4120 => -0.186 mag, 5.97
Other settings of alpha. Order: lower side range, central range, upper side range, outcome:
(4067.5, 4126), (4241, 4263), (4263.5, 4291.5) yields -1.0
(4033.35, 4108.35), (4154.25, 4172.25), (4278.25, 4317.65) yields -1.0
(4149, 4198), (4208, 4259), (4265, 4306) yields -3.7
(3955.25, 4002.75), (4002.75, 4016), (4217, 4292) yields -4.4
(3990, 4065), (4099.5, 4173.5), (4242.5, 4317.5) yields 2.8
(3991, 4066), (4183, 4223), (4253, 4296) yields 0.9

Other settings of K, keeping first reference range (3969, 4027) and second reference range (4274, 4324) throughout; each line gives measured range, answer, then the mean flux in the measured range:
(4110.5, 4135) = -0.07 mag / 5.69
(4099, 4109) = 0.10 mag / 4.81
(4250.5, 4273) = -0.12 mag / 6.16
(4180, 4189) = 0.02 mag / 5.32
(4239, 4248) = -0.15 mag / 6.3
